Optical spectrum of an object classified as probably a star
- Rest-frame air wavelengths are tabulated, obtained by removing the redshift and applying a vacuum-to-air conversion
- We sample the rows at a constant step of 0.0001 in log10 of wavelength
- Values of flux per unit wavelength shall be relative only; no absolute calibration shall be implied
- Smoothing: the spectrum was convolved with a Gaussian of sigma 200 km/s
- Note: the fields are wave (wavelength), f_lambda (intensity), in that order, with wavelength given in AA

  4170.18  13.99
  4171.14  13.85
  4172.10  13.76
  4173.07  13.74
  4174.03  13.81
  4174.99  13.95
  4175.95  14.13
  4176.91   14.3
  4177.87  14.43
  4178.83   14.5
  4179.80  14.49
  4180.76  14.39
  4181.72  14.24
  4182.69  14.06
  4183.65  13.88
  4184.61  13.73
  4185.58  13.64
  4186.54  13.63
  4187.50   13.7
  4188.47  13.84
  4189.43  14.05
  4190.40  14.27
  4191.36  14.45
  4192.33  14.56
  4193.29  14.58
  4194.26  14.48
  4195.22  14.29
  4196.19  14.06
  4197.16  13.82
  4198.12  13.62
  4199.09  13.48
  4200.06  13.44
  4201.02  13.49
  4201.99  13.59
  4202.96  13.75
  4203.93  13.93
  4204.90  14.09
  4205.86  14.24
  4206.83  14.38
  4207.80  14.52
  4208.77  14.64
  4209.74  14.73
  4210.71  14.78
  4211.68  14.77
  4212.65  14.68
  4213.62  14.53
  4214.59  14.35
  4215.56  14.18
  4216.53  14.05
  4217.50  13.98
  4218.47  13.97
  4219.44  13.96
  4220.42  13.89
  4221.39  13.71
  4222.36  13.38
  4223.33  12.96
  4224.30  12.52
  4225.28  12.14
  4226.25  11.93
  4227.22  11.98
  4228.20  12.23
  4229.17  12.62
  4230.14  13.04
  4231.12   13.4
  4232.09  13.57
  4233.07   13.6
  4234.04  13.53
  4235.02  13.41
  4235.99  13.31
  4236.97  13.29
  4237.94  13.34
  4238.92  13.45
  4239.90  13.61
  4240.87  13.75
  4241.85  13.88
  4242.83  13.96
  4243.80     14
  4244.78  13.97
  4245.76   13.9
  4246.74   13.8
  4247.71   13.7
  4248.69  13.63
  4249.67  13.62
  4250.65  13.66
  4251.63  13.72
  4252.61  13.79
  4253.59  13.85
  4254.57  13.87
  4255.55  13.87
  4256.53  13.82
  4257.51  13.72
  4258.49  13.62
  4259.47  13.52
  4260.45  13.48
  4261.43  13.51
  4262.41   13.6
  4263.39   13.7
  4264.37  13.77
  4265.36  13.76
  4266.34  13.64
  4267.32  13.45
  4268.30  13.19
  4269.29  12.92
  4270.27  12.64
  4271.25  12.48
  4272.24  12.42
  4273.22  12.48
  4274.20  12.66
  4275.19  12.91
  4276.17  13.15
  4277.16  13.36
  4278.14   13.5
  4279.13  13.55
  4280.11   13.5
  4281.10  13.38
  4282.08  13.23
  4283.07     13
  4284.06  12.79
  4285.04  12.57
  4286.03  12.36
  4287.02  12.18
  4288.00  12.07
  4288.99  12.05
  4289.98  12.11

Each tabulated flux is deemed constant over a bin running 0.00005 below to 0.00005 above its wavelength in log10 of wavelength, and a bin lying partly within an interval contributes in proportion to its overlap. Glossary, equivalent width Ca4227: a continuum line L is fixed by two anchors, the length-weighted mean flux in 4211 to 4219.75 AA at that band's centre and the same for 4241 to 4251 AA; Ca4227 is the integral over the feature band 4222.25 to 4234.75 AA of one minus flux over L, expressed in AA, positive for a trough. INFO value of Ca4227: 1.1 AA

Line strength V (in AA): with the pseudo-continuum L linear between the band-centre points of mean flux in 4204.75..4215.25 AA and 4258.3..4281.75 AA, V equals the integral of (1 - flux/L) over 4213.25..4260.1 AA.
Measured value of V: 1.43 AA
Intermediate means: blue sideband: 14.5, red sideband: 13.3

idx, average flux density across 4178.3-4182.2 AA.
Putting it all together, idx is 14.4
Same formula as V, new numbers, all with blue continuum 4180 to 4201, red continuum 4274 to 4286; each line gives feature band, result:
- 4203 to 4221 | -0.7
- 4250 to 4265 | -0.4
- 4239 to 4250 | -0.3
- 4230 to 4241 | 0.1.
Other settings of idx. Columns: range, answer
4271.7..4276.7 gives 12.7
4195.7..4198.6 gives 13.8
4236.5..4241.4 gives 13.5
